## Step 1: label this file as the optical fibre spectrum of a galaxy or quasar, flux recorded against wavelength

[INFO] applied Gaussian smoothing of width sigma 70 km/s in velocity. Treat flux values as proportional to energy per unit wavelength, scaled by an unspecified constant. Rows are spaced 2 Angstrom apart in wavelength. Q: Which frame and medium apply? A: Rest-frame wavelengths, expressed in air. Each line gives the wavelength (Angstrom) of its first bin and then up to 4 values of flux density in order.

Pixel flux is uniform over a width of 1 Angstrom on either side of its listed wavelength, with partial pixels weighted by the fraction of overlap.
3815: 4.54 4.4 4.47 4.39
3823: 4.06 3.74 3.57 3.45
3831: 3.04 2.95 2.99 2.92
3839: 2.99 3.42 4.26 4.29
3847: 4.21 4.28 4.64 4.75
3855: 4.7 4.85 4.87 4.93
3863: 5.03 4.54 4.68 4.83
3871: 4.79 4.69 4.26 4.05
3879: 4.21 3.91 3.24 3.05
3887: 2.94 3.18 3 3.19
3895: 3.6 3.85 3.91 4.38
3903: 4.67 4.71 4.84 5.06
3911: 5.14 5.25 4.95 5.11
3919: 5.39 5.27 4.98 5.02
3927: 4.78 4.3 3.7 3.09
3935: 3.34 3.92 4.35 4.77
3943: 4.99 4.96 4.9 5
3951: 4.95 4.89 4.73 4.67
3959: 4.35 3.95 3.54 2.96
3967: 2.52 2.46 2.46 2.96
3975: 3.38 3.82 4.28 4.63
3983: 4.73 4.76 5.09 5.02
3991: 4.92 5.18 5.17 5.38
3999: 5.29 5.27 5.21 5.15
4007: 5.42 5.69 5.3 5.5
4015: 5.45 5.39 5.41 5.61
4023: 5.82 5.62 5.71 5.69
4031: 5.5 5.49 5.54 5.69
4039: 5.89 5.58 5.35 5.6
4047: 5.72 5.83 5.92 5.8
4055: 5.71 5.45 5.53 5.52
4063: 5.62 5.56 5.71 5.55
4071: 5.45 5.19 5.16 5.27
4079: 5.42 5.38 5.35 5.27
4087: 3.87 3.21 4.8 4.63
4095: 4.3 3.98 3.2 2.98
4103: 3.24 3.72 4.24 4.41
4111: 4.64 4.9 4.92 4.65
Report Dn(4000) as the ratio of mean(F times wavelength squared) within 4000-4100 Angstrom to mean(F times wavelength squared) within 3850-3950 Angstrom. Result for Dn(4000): 1.30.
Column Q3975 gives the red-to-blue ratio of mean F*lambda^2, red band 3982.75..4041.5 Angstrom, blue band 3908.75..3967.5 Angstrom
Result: 1.2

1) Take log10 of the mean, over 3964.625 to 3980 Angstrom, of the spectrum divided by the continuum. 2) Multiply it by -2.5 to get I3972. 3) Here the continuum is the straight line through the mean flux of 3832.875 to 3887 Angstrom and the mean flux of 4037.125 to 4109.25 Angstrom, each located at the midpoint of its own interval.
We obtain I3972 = 0.43 mag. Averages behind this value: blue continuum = 4.16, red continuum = 5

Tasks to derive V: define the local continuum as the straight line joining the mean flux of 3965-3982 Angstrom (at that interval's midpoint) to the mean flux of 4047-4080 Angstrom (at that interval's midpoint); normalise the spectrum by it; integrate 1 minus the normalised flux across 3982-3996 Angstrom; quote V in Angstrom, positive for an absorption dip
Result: -4.9 Angstrom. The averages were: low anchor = 3.29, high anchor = 5.55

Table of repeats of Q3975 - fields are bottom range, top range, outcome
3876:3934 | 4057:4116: 1.22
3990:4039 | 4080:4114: 0.81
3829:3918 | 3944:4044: 1.24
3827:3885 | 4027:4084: 1.50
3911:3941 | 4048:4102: 1.19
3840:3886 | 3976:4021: 1.25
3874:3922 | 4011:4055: 1.43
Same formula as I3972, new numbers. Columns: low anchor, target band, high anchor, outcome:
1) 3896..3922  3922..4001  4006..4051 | 0.19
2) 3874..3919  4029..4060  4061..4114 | -0.23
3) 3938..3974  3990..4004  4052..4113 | -0.20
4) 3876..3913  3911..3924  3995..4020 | -0.21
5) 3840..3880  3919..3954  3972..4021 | 0.04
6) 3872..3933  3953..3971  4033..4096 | 0.26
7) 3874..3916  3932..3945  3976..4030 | 0.10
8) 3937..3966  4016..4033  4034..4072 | -0.06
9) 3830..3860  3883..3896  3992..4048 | 0.34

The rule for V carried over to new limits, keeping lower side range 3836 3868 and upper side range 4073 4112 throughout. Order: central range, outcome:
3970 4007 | -2.1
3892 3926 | -2.5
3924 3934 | 0.4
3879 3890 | 2.5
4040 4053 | -3.8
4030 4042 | -3.4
